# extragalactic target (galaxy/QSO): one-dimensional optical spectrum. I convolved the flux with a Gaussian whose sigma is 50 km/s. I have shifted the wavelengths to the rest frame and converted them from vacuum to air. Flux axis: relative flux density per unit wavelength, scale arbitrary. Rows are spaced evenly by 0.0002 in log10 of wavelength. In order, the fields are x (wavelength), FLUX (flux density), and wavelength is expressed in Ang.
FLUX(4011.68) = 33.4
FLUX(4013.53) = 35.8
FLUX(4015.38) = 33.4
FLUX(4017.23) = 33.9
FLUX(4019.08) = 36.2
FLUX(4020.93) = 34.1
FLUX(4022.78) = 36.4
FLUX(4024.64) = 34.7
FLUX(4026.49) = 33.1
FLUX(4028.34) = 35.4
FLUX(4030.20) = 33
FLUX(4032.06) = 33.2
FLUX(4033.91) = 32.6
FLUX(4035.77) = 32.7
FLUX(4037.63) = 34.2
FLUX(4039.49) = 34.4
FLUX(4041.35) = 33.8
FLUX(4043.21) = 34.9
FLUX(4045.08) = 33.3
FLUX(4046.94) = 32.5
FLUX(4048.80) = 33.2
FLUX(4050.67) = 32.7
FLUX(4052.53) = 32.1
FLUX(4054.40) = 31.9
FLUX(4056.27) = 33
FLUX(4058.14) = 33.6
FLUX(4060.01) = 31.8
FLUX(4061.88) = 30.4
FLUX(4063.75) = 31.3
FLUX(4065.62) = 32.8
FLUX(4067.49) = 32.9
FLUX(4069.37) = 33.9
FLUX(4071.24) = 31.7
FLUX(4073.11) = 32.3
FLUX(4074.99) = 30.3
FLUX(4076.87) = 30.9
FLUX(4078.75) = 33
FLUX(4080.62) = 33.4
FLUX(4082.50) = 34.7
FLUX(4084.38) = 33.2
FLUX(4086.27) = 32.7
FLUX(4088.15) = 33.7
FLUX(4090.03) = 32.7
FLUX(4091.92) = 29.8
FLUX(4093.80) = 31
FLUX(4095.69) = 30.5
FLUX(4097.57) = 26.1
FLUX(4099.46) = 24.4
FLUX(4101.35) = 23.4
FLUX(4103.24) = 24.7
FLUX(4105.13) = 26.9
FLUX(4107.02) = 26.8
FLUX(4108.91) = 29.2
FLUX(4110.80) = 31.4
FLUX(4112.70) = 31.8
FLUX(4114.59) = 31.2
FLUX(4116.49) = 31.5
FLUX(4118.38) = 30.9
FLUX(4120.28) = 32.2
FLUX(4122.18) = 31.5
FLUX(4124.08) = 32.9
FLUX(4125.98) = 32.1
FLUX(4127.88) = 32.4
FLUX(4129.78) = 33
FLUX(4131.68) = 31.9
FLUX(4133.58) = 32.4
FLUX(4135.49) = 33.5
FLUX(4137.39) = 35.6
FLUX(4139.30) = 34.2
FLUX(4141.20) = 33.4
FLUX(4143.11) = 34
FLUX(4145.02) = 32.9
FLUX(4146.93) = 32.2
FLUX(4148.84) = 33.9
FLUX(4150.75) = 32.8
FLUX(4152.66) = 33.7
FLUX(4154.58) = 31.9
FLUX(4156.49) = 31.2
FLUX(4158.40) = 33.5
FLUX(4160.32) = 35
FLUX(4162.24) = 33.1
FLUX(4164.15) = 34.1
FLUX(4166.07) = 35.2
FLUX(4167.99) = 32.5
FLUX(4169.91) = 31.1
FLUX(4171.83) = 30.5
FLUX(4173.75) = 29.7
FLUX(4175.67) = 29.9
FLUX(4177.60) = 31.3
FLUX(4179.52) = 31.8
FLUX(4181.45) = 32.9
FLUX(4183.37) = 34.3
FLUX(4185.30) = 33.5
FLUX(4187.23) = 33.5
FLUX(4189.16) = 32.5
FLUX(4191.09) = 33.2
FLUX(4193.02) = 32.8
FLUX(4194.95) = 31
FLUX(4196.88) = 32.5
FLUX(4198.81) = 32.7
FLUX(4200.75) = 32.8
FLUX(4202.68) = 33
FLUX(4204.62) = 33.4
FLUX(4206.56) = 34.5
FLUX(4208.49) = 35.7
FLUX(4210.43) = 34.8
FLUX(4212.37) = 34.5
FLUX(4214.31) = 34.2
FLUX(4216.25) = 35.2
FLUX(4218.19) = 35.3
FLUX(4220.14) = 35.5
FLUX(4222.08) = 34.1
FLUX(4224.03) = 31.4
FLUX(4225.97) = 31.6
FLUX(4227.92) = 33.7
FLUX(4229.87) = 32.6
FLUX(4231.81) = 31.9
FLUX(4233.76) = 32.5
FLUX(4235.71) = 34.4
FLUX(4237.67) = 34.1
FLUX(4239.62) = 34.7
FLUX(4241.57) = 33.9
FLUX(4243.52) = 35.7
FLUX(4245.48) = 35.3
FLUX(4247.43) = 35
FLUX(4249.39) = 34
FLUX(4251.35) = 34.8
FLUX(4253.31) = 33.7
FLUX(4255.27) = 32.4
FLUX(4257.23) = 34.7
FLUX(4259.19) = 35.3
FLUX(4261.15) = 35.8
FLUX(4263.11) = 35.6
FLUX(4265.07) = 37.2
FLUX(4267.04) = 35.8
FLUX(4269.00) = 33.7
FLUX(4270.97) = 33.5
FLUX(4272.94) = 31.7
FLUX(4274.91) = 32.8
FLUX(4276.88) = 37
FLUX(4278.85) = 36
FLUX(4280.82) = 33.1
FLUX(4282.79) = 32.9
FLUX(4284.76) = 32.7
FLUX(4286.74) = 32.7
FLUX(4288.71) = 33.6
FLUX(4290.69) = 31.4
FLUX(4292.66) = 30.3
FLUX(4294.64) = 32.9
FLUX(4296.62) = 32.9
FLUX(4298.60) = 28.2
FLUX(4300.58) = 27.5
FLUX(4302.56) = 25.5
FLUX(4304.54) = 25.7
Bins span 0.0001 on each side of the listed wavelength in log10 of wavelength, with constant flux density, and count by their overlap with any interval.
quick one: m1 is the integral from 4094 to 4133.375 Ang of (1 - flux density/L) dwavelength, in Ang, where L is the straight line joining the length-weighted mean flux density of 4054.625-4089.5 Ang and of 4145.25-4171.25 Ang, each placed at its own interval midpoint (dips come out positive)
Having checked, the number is 3.6 Ang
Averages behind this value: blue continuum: 32.5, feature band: 29.8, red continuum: 33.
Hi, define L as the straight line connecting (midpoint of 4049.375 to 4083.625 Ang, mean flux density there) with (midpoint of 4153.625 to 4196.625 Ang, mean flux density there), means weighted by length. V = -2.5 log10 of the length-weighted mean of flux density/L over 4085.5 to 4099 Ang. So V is 0.06 mag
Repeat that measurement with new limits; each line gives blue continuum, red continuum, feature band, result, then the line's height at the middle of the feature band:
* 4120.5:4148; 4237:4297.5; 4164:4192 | 0.03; 33.3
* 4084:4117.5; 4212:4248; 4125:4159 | -0.07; 30.9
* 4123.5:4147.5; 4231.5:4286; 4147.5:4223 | 0.01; 33.6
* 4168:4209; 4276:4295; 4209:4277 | -0.04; 32.9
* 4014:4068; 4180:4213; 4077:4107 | 0.12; 33.4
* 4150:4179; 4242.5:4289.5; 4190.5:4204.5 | 0.01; 33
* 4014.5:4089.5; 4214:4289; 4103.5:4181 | 0.05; 33.6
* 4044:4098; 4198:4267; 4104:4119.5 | 0.10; 32.7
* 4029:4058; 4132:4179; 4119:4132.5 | 0.02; 32.9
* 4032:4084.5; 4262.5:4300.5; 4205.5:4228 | -0.04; 33.1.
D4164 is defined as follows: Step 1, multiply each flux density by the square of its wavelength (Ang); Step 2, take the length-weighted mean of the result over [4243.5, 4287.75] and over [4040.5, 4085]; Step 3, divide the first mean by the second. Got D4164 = 1.16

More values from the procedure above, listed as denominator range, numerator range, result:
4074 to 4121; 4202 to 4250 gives 1.20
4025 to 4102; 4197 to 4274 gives 1.15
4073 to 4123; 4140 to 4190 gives 1.11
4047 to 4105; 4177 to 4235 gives 1.14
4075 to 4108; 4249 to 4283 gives 1.26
